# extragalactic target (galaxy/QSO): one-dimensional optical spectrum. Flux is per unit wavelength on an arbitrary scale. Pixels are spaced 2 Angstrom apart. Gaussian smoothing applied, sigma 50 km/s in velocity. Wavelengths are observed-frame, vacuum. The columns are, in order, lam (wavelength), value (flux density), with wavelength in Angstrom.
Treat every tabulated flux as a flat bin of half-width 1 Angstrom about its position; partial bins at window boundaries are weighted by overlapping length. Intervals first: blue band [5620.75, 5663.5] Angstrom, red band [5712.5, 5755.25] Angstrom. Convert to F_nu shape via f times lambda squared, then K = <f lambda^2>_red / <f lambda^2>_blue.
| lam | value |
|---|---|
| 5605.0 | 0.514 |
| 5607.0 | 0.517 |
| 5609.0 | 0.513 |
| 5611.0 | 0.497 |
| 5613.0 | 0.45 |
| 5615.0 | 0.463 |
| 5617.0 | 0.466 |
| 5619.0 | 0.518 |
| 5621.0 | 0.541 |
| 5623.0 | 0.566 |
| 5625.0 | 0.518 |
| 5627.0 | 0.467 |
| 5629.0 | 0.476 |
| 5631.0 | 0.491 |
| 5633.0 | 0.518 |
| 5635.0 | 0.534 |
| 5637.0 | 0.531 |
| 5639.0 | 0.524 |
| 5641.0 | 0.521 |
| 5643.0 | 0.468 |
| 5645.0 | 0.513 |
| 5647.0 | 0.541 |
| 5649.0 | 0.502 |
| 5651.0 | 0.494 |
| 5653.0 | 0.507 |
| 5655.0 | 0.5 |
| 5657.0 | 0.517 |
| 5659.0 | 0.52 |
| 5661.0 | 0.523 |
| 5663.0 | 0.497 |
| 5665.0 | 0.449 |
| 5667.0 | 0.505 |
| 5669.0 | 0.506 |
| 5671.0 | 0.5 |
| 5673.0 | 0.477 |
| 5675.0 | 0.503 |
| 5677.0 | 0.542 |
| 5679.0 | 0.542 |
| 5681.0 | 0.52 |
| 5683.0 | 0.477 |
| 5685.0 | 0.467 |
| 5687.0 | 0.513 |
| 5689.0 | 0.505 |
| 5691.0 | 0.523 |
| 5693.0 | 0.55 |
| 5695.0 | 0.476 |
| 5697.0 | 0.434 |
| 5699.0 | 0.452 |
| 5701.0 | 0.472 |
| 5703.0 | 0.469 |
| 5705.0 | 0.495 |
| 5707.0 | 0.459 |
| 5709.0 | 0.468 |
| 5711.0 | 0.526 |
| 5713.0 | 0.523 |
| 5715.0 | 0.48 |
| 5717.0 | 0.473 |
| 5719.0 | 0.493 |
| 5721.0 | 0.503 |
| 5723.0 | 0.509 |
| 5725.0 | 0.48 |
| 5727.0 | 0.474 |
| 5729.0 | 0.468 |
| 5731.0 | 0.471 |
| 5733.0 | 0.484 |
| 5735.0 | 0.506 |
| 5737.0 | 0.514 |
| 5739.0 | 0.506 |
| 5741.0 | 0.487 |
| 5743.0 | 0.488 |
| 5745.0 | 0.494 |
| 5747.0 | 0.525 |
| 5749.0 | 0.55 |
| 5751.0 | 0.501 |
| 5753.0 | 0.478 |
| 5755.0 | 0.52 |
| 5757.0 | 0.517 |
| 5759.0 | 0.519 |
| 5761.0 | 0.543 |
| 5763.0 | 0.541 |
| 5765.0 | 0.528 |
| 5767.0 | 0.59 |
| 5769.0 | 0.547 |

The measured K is 1.00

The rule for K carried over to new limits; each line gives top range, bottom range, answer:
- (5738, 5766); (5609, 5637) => 1.07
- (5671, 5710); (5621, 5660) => 0.98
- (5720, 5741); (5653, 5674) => 1.01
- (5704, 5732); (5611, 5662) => 0.99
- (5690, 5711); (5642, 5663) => 0.97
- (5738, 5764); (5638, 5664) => 1.04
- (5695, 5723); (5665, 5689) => 0.97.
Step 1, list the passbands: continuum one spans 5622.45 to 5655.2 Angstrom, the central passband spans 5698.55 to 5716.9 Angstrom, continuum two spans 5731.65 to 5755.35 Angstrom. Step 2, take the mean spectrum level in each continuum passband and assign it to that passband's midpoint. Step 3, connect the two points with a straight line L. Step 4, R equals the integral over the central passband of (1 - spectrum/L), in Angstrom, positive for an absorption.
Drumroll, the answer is 0.8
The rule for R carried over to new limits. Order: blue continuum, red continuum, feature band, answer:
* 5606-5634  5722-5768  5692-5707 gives 0.8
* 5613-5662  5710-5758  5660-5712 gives 0.9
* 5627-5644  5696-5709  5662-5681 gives -0.8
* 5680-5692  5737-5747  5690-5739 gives 1.2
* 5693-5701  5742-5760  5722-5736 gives 0.2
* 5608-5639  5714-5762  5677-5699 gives 0.0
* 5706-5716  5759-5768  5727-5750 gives 1.0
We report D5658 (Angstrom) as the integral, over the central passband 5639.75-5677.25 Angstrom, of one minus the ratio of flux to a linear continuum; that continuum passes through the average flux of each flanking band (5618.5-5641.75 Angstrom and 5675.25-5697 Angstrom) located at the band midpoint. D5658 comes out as 0.62 Angstrom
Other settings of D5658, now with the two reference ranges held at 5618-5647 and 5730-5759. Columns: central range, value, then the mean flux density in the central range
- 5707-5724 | 0.39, 0.495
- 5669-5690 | 0.21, 0.505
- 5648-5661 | 0.11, 0.508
